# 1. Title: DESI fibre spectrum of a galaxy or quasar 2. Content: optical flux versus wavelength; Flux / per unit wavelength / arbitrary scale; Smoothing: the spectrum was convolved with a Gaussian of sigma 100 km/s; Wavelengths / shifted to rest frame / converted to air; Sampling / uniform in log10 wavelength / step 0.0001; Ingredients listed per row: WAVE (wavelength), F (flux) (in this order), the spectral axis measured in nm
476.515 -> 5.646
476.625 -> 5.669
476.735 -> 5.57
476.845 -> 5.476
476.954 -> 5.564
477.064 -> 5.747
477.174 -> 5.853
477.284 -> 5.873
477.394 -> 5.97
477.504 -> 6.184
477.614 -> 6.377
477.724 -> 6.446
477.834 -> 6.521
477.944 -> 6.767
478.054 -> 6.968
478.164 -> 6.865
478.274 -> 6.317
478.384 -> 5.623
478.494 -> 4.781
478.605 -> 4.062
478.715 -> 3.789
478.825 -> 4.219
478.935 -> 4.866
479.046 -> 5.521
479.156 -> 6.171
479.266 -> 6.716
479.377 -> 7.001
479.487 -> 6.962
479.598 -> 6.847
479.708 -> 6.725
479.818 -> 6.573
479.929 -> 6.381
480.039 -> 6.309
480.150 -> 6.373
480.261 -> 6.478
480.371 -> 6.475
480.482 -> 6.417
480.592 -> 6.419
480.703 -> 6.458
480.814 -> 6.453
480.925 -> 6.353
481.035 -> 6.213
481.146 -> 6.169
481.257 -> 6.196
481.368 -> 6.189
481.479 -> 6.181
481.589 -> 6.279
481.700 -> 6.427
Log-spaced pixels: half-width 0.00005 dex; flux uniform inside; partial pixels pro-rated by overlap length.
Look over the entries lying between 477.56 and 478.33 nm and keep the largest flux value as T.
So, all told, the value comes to 6.968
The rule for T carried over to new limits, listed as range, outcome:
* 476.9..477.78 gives 6.446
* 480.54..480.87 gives 6.458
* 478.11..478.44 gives 6.865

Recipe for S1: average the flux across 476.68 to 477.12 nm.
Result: 5.59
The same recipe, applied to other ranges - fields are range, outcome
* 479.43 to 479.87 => 6.79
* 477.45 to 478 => 6.46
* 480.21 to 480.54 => 6.47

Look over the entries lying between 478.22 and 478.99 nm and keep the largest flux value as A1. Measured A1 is 6.317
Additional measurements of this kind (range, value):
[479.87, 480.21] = 6.381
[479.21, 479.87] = 7.001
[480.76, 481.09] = 6.453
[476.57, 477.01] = 5.669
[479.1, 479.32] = 6.716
